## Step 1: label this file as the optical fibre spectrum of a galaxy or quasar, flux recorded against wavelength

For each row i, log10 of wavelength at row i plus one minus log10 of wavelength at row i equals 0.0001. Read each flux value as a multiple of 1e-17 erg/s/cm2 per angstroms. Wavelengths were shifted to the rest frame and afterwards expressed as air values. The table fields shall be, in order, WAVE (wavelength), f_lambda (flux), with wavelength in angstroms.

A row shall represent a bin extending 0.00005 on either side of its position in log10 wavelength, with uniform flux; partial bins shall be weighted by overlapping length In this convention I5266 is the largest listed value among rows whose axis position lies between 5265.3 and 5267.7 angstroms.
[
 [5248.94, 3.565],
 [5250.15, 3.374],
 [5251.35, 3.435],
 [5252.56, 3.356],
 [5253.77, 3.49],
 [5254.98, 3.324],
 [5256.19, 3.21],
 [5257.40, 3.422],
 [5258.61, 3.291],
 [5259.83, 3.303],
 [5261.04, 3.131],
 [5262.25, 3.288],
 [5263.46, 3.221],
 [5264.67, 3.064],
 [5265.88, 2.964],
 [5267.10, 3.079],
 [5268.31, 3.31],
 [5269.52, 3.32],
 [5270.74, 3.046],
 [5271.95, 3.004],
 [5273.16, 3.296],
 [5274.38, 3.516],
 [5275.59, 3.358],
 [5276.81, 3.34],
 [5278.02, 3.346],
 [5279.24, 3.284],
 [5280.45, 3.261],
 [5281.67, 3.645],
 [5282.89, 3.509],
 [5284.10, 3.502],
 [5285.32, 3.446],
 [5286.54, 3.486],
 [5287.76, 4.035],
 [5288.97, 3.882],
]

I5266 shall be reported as 3.079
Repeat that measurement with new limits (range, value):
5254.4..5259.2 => 3.422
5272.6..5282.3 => 3.645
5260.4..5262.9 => 3.288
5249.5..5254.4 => 3.49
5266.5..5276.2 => 3.516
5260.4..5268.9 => 3.31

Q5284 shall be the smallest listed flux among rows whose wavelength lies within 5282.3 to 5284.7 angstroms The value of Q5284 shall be 3.502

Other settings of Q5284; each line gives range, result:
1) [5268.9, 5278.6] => 3.004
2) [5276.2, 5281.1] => 3.261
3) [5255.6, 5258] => 3.21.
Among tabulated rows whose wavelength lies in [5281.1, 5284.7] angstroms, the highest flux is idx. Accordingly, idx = 3.645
